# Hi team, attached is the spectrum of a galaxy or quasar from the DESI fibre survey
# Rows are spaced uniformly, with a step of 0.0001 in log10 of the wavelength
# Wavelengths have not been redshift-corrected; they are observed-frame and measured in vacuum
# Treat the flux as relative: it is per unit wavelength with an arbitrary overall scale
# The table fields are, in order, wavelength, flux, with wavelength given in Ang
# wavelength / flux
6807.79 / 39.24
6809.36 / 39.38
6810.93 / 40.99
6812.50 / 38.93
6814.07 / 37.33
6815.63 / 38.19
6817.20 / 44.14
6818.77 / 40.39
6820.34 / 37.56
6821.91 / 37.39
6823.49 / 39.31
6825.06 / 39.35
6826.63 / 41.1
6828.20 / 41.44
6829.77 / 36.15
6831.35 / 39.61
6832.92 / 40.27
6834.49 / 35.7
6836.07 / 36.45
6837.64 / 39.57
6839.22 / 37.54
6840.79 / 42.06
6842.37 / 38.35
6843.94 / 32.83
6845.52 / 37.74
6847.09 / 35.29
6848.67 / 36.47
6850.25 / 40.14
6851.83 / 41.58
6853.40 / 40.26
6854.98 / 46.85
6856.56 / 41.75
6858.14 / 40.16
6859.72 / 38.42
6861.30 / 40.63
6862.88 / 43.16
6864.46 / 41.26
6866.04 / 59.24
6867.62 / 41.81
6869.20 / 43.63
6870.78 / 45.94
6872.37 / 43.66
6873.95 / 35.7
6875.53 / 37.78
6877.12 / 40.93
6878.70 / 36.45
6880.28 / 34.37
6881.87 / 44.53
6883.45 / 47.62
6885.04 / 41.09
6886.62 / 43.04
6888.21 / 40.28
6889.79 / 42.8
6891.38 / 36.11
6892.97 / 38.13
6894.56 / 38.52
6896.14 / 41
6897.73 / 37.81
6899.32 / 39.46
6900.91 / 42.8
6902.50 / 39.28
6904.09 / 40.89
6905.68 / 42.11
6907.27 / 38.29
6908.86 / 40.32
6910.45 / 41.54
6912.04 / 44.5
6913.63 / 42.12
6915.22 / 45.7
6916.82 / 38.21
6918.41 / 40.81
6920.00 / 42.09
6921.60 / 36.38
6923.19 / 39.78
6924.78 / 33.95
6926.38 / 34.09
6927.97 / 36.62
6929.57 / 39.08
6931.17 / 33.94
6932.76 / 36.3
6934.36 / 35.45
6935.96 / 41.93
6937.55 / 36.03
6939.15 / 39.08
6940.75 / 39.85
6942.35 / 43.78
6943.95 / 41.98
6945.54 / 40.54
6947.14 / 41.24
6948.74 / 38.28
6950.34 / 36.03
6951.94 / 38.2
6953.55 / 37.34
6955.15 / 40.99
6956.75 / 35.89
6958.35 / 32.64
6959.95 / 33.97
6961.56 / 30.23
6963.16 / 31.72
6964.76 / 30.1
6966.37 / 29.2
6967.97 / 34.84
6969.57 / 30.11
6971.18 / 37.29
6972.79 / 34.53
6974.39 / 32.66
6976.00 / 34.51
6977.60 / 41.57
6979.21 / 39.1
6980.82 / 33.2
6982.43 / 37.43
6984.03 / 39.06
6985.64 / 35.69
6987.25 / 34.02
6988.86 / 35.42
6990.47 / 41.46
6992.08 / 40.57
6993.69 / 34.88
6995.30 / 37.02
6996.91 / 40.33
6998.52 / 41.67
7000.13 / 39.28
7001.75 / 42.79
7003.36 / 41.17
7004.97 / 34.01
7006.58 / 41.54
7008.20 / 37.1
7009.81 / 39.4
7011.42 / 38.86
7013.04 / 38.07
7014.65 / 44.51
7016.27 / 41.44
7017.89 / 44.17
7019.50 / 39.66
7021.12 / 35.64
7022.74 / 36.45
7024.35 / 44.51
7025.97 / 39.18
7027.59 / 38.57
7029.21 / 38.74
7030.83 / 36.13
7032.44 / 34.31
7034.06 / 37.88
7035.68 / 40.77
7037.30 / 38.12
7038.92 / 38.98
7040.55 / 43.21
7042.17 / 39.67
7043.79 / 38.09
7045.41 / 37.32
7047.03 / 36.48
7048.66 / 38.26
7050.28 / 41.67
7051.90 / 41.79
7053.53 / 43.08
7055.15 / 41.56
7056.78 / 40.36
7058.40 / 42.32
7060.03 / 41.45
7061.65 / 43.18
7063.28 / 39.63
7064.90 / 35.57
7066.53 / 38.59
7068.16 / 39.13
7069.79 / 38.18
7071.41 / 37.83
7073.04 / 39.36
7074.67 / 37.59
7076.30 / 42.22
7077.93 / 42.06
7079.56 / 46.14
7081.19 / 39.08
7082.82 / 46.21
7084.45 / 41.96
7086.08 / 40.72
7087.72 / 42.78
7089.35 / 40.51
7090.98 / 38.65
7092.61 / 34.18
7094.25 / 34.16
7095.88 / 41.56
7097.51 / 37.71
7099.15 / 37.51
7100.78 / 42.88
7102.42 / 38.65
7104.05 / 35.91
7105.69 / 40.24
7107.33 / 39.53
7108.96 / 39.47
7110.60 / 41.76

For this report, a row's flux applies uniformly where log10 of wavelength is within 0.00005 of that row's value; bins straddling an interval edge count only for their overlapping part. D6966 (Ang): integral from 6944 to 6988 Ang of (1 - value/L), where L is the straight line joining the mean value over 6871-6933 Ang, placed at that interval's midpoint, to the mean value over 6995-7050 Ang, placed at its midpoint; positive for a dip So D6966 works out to 4.26 Ang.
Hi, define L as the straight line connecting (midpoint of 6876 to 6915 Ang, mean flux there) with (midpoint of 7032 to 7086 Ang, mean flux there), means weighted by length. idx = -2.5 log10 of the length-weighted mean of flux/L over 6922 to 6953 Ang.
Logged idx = 0.06 mag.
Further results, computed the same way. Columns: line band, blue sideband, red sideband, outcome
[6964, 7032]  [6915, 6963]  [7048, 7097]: 0.03 mag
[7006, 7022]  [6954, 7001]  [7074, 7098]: -0.07 mag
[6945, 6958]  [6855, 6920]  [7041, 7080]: 0.07 mag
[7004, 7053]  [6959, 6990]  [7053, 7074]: -0.04 mag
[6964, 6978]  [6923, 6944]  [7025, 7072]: 0.14 mag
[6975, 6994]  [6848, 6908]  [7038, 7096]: 0.09 mag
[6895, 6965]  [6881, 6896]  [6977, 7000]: 0.04 mag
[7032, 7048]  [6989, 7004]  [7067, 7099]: 0.03 mag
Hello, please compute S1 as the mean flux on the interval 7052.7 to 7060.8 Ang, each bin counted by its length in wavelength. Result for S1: 41.7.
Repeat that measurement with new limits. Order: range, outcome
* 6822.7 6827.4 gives 39.9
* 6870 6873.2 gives 44.6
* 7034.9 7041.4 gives 40.2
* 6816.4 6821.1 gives 40.7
